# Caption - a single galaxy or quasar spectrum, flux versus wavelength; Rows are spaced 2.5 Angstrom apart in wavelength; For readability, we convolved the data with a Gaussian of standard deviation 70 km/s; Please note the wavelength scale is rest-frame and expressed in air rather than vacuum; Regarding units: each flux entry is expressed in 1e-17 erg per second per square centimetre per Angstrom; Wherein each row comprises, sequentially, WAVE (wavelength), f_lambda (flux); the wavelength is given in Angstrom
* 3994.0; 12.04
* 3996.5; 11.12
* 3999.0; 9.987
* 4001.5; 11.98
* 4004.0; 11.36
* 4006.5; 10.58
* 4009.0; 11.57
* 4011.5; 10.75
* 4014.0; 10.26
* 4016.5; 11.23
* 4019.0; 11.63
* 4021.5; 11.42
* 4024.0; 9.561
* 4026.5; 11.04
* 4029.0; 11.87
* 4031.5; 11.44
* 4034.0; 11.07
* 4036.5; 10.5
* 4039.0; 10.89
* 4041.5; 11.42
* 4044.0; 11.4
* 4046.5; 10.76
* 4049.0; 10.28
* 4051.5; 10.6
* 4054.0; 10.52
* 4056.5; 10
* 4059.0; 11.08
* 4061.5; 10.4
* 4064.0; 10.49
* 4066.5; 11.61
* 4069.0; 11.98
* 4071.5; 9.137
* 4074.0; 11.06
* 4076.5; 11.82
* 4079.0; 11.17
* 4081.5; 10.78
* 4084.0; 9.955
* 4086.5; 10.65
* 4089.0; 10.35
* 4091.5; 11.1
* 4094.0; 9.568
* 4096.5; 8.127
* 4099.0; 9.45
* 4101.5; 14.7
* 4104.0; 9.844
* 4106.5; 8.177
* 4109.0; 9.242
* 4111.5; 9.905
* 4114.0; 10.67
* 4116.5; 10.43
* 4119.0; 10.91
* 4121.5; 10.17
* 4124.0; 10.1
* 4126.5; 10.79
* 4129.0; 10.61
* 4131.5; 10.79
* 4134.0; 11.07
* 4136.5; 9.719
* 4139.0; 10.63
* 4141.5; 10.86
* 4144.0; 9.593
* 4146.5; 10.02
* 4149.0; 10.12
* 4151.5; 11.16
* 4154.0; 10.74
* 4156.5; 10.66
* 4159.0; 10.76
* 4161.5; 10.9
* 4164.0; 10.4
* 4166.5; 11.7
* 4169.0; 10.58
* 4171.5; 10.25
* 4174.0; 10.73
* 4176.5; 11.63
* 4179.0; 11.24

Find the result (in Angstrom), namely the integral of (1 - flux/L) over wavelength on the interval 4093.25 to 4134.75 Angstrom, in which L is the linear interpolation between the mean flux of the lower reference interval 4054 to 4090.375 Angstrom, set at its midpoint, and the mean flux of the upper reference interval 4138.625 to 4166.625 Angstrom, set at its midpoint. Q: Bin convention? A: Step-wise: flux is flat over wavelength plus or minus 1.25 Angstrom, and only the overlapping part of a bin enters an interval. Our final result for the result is 1.53 Angstrom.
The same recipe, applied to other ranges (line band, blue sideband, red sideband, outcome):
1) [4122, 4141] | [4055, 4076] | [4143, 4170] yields 0.2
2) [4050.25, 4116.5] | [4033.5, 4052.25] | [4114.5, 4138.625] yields 1.4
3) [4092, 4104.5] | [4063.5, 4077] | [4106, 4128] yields 0.1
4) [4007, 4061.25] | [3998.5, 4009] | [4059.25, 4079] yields 0.7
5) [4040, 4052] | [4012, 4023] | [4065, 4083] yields 0.2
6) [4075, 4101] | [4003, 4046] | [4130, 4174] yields 0.9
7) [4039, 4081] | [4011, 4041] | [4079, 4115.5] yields -1.0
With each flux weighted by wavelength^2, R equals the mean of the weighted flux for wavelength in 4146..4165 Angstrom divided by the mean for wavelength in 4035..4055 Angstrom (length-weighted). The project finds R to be 1.04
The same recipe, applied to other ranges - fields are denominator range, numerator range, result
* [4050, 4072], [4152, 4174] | 1.06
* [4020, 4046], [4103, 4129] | 0.95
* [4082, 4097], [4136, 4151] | 1.04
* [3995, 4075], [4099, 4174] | 1.01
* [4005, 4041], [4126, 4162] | 1.02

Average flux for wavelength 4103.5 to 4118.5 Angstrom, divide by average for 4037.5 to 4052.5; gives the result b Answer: 0.9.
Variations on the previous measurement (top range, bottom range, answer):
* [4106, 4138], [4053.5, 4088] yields 0.95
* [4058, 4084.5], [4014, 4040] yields 0.99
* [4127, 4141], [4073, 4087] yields 0.97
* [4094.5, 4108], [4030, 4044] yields 0.90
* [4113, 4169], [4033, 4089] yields 0.98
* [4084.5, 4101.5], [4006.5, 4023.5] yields 0.93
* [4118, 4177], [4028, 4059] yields 0.97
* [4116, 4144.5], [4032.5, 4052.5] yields 0.97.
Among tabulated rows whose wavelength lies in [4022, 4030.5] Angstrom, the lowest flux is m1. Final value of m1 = 9.561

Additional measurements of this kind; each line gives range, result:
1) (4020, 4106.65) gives 8.127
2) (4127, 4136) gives 10.61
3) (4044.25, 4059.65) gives 10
